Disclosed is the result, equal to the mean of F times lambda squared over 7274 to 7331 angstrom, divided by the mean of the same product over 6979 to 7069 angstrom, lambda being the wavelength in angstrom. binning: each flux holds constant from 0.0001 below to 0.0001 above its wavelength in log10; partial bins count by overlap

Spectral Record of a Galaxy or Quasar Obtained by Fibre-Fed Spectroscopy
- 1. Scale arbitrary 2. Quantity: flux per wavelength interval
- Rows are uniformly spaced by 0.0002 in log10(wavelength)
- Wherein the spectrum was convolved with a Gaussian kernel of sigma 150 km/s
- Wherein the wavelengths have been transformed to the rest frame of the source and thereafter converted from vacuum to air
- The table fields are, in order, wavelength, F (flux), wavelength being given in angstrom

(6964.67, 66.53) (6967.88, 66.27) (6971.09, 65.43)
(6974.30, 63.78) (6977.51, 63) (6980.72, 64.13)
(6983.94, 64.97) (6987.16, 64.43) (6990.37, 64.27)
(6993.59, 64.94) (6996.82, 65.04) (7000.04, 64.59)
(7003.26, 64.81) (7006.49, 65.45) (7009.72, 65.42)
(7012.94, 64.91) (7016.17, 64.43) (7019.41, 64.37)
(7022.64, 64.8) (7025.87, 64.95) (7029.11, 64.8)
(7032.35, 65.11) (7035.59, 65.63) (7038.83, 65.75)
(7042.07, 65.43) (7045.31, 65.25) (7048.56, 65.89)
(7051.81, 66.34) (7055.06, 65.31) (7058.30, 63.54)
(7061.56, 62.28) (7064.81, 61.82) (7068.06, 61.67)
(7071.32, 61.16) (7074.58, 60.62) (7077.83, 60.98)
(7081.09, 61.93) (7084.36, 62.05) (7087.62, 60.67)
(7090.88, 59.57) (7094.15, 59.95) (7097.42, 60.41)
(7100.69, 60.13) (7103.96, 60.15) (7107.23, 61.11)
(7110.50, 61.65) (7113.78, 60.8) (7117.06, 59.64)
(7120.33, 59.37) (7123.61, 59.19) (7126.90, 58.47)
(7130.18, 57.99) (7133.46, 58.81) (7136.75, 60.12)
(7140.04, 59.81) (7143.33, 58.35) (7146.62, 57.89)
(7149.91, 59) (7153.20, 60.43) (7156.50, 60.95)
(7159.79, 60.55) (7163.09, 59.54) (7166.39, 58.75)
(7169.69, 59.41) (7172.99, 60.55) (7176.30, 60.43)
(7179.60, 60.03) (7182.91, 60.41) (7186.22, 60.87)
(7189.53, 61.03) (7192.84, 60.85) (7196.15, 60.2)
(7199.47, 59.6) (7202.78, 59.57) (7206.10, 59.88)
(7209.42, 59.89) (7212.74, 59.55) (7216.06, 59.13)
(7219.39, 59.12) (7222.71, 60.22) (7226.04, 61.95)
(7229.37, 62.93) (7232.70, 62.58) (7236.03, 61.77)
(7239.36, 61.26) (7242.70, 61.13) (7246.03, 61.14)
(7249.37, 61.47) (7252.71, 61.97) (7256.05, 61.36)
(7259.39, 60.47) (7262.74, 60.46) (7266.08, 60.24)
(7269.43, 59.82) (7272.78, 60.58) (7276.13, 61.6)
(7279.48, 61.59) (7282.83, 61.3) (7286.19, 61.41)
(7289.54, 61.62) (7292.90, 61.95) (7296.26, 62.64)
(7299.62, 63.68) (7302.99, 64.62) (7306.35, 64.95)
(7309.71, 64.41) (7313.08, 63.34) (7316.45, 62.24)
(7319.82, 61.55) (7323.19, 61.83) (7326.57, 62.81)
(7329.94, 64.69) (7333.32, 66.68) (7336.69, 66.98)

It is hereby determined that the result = 1.0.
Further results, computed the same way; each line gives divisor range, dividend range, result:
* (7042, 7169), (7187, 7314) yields 1.05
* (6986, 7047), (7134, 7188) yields 0.96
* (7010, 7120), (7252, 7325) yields 1.05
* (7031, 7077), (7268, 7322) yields 1.04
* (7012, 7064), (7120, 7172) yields 0.94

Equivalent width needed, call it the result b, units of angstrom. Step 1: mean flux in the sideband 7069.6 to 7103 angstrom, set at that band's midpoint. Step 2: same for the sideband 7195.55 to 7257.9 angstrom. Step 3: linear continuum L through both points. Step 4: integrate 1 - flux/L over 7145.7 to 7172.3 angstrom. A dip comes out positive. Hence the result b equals 0.5 angstrom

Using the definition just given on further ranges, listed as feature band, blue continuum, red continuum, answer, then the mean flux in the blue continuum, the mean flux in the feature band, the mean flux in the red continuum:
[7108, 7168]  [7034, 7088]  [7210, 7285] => 2.73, 63.4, 59.5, 61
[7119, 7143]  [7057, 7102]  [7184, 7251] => 0.76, 61.2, 59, 60.7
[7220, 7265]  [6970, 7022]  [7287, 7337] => 1.67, 64.6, 61.4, 63.5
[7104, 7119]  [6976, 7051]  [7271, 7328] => 0.79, 64.9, 60.7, 62.5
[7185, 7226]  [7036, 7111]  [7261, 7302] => 1.15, 62.4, 60.1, 61.4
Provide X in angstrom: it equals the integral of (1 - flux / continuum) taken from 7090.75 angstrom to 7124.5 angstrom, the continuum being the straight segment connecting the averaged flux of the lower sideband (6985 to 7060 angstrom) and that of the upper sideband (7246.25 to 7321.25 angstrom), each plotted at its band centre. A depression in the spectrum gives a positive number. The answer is 2.0 angstrom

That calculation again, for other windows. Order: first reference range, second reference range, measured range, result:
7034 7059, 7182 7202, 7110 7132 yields 1.20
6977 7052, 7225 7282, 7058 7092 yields 1.38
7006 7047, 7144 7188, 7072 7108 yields 1.17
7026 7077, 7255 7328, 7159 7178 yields 0.96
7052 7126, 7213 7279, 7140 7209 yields 1.31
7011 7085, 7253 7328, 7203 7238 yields 1.06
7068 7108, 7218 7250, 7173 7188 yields 0.17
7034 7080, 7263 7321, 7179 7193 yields 0.49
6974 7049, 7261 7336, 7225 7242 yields 0.27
